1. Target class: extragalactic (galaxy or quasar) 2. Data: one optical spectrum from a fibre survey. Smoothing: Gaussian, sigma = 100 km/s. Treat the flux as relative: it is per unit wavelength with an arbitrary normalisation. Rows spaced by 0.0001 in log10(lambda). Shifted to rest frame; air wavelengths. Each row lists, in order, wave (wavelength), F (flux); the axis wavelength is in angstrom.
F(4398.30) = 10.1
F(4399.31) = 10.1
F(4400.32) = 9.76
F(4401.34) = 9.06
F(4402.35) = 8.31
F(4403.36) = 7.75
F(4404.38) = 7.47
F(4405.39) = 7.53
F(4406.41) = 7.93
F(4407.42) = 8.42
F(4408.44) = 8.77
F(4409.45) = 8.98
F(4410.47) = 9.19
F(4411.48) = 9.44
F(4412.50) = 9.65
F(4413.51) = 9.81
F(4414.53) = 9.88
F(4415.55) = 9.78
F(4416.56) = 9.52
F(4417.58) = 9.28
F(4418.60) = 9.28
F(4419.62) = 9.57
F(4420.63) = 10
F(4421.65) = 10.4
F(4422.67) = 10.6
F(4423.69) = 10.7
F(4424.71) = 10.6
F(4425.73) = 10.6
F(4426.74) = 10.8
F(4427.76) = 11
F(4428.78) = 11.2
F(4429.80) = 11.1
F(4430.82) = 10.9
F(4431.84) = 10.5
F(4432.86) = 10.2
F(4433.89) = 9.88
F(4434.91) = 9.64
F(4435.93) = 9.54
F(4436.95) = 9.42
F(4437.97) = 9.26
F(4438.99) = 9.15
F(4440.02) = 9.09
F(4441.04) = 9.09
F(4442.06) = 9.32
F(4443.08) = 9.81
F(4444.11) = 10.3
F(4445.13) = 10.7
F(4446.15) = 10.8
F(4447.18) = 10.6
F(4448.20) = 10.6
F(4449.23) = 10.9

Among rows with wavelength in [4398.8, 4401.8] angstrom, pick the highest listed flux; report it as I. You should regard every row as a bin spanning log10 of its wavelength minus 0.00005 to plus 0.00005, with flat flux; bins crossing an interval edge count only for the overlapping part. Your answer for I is 10.1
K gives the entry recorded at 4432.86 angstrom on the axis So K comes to 10.2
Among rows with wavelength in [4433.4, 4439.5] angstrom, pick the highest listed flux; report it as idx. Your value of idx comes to 9.88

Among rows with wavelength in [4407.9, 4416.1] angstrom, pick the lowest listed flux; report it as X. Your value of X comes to 8.77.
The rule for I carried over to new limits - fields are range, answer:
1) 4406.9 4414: 9.81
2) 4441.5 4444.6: 10.3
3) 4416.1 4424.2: 10.7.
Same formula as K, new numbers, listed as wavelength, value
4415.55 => 9.78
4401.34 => 9.06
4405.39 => 7.53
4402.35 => 8.31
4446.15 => 10.8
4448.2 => 10.6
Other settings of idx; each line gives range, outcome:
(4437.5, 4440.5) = 9.26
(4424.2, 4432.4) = 11.2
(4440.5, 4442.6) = 9.32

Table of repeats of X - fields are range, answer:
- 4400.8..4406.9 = 7.47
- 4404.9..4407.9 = 7.53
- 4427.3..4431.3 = 10.9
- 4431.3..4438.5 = 9.26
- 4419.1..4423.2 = 9.57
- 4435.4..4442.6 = 9.09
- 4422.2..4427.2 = 10.6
